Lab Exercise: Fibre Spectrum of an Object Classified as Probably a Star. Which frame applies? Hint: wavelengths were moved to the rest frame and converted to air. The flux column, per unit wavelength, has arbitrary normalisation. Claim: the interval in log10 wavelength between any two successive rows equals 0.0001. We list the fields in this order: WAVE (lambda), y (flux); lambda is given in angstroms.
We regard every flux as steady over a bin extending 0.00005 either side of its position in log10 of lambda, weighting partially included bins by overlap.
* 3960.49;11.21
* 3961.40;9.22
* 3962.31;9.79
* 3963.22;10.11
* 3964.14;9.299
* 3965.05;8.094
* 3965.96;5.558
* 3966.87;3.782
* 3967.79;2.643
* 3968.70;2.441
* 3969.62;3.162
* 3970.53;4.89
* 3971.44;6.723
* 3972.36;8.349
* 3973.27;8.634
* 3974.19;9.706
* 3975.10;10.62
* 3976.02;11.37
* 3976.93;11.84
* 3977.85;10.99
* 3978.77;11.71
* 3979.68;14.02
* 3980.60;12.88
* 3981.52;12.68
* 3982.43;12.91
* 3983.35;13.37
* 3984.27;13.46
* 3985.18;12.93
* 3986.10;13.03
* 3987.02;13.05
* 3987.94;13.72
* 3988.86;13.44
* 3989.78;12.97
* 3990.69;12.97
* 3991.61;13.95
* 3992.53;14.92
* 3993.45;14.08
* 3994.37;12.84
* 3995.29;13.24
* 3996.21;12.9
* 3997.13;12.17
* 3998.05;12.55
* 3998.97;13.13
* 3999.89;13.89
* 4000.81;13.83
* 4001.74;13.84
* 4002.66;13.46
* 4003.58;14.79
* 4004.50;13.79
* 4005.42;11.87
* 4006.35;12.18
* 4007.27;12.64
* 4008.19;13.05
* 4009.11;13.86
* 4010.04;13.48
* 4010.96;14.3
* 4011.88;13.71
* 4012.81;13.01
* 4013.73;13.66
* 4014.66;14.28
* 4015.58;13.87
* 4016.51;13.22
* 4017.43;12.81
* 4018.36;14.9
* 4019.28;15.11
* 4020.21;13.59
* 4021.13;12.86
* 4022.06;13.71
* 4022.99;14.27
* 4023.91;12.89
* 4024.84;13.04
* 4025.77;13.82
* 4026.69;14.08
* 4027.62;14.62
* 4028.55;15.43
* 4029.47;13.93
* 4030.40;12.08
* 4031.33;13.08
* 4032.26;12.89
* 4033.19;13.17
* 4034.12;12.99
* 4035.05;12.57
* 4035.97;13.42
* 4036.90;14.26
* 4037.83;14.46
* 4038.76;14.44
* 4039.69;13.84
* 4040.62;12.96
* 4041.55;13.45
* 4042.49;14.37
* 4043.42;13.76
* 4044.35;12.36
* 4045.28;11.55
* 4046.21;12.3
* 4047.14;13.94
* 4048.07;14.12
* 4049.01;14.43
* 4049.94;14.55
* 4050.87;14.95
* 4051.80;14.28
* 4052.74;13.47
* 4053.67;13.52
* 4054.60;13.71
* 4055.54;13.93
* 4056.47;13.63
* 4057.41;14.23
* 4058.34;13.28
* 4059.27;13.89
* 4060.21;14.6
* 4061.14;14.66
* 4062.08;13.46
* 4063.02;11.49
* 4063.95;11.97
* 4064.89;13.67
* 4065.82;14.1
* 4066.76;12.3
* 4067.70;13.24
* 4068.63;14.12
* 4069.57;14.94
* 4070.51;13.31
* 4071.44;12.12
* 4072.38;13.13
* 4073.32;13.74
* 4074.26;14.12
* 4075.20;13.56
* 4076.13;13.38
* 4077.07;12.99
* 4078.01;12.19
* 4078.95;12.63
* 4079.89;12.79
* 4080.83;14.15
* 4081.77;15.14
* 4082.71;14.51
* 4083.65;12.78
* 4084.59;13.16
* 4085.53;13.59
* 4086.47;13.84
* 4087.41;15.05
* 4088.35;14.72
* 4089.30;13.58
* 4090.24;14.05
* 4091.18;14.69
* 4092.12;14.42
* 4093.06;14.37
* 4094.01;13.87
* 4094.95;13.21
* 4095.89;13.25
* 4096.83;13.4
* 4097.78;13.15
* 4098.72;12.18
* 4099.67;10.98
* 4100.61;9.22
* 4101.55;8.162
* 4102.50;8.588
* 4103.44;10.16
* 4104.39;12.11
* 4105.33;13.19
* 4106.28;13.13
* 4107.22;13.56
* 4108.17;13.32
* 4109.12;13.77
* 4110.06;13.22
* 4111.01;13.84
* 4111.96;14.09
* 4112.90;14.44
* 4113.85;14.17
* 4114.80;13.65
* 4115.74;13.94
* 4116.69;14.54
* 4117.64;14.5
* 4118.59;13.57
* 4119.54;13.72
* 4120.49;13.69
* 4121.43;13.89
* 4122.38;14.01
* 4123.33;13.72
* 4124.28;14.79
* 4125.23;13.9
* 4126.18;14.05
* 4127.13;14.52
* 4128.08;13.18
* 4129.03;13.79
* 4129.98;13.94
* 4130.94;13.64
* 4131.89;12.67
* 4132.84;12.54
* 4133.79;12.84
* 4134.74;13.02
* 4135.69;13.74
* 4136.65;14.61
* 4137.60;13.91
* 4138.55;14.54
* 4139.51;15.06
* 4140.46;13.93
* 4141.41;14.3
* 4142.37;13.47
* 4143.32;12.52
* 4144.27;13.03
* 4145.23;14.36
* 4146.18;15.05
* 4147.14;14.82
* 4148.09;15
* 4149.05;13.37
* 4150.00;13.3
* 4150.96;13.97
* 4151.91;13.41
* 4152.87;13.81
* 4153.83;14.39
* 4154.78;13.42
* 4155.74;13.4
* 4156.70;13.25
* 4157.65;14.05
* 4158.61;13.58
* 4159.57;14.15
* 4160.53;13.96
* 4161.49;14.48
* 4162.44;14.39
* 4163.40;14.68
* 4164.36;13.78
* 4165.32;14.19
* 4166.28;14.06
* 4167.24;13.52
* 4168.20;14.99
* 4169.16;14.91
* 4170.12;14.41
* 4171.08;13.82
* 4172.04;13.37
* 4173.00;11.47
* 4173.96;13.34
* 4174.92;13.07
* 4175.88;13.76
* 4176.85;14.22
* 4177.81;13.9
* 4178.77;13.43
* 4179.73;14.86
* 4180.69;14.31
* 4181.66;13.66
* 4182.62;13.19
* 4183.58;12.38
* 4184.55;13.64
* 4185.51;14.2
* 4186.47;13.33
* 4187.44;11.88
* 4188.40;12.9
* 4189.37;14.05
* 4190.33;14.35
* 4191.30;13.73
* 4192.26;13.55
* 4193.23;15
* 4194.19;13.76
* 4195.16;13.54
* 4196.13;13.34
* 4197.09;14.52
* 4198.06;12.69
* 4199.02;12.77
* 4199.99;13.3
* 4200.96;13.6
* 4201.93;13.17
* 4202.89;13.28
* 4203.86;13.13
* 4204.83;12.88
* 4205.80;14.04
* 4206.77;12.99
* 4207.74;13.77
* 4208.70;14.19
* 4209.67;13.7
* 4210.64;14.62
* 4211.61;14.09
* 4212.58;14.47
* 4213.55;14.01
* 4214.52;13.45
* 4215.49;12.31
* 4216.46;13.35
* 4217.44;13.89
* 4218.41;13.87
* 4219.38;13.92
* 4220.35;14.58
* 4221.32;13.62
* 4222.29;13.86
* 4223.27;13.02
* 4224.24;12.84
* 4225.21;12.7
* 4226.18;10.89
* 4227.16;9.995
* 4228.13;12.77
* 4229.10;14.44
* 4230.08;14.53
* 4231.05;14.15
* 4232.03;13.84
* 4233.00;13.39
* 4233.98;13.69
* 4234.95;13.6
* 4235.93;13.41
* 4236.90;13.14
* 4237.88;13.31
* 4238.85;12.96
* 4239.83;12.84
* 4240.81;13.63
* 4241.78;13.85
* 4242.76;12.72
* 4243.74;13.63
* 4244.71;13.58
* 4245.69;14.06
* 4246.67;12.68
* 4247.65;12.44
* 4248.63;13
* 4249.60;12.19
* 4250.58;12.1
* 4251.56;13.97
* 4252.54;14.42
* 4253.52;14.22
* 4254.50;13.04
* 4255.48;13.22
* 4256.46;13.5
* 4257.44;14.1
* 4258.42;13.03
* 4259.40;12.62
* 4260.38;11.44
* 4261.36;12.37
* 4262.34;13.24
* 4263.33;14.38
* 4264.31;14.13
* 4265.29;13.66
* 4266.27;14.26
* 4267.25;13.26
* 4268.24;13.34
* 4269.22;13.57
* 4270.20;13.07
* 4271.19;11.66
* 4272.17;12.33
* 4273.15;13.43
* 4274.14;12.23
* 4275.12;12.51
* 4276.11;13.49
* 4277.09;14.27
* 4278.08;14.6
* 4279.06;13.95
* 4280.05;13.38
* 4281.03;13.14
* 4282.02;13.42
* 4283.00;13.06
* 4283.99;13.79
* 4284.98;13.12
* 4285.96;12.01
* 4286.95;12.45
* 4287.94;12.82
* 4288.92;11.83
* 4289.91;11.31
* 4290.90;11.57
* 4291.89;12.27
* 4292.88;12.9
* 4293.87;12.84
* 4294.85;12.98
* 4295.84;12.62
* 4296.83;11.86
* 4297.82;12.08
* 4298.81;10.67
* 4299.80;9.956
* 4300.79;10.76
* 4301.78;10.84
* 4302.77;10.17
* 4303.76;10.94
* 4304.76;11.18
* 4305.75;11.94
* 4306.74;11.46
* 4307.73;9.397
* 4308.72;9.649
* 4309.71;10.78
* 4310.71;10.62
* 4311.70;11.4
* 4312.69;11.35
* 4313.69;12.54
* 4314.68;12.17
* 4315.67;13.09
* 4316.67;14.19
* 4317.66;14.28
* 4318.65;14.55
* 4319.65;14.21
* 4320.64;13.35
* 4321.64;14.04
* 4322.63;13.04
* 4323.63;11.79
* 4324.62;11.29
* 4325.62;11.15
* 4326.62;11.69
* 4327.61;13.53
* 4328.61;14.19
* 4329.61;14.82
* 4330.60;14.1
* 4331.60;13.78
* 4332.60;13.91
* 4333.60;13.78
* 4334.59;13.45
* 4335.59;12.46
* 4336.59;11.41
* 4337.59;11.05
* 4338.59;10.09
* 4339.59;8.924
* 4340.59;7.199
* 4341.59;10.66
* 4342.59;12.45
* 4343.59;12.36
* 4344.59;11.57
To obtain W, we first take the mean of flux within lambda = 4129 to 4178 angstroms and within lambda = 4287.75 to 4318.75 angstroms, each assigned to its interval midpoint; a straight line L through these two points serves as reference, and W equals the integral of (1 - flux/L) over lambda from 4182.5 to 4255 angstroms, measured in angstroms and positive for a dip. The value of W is -2.8 angstroms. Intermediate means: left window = 13.8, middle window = 13.4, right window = 11.7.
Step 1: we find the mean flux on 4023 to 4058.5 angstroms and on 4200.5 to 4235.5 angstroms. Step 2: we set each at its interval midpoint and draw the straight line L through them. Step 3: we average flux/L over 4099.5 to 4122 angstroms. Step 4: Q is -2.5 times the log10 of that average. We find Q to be 0.06 mag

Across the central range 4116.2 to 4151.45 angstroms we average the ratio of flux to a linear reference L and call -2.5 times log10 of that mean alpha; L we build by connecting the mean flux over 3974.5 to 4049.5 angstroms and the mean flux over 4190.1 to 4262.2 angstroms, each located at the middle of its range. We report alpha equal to -0.04 mag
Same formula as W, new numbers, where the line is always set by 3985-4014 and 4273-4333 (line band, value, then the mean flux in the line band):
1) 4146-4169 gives -2.1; 14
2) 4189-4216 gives -1.9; 13.7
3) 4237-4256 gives -0.9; 13.3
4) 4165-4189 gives -1.5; 13.6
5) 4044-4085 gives -1.1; 13.5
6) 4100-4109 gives 1.2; 11.4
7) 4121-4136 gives -0.8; 13.6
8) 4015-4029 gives -0.6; 13.9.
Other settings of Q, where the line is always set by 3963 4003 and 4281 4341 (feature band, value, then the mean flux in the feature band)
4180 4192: -0.15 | 13.5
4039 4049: -0.18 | 13.3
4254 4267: -0.11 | 13.3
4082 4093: -0.23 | 14.1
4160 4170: -0.22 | 14.3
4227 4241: -0.13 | 13.4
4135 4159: -0.20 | 13.9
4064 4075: -0.19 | 13.5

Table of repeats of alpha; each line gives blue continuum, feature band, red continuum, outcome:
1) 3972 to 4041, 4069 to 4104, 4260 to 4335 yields 0.00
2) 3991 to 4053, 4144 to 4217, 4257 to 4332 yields -0.06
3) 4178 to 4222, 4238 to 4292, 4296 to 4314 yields -0.10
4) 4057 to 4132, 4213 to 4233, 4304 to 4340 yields -0.04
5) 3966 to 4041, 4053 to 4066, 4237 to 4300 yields -0.08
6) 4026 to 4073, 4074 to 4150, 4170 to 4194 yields 0.01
